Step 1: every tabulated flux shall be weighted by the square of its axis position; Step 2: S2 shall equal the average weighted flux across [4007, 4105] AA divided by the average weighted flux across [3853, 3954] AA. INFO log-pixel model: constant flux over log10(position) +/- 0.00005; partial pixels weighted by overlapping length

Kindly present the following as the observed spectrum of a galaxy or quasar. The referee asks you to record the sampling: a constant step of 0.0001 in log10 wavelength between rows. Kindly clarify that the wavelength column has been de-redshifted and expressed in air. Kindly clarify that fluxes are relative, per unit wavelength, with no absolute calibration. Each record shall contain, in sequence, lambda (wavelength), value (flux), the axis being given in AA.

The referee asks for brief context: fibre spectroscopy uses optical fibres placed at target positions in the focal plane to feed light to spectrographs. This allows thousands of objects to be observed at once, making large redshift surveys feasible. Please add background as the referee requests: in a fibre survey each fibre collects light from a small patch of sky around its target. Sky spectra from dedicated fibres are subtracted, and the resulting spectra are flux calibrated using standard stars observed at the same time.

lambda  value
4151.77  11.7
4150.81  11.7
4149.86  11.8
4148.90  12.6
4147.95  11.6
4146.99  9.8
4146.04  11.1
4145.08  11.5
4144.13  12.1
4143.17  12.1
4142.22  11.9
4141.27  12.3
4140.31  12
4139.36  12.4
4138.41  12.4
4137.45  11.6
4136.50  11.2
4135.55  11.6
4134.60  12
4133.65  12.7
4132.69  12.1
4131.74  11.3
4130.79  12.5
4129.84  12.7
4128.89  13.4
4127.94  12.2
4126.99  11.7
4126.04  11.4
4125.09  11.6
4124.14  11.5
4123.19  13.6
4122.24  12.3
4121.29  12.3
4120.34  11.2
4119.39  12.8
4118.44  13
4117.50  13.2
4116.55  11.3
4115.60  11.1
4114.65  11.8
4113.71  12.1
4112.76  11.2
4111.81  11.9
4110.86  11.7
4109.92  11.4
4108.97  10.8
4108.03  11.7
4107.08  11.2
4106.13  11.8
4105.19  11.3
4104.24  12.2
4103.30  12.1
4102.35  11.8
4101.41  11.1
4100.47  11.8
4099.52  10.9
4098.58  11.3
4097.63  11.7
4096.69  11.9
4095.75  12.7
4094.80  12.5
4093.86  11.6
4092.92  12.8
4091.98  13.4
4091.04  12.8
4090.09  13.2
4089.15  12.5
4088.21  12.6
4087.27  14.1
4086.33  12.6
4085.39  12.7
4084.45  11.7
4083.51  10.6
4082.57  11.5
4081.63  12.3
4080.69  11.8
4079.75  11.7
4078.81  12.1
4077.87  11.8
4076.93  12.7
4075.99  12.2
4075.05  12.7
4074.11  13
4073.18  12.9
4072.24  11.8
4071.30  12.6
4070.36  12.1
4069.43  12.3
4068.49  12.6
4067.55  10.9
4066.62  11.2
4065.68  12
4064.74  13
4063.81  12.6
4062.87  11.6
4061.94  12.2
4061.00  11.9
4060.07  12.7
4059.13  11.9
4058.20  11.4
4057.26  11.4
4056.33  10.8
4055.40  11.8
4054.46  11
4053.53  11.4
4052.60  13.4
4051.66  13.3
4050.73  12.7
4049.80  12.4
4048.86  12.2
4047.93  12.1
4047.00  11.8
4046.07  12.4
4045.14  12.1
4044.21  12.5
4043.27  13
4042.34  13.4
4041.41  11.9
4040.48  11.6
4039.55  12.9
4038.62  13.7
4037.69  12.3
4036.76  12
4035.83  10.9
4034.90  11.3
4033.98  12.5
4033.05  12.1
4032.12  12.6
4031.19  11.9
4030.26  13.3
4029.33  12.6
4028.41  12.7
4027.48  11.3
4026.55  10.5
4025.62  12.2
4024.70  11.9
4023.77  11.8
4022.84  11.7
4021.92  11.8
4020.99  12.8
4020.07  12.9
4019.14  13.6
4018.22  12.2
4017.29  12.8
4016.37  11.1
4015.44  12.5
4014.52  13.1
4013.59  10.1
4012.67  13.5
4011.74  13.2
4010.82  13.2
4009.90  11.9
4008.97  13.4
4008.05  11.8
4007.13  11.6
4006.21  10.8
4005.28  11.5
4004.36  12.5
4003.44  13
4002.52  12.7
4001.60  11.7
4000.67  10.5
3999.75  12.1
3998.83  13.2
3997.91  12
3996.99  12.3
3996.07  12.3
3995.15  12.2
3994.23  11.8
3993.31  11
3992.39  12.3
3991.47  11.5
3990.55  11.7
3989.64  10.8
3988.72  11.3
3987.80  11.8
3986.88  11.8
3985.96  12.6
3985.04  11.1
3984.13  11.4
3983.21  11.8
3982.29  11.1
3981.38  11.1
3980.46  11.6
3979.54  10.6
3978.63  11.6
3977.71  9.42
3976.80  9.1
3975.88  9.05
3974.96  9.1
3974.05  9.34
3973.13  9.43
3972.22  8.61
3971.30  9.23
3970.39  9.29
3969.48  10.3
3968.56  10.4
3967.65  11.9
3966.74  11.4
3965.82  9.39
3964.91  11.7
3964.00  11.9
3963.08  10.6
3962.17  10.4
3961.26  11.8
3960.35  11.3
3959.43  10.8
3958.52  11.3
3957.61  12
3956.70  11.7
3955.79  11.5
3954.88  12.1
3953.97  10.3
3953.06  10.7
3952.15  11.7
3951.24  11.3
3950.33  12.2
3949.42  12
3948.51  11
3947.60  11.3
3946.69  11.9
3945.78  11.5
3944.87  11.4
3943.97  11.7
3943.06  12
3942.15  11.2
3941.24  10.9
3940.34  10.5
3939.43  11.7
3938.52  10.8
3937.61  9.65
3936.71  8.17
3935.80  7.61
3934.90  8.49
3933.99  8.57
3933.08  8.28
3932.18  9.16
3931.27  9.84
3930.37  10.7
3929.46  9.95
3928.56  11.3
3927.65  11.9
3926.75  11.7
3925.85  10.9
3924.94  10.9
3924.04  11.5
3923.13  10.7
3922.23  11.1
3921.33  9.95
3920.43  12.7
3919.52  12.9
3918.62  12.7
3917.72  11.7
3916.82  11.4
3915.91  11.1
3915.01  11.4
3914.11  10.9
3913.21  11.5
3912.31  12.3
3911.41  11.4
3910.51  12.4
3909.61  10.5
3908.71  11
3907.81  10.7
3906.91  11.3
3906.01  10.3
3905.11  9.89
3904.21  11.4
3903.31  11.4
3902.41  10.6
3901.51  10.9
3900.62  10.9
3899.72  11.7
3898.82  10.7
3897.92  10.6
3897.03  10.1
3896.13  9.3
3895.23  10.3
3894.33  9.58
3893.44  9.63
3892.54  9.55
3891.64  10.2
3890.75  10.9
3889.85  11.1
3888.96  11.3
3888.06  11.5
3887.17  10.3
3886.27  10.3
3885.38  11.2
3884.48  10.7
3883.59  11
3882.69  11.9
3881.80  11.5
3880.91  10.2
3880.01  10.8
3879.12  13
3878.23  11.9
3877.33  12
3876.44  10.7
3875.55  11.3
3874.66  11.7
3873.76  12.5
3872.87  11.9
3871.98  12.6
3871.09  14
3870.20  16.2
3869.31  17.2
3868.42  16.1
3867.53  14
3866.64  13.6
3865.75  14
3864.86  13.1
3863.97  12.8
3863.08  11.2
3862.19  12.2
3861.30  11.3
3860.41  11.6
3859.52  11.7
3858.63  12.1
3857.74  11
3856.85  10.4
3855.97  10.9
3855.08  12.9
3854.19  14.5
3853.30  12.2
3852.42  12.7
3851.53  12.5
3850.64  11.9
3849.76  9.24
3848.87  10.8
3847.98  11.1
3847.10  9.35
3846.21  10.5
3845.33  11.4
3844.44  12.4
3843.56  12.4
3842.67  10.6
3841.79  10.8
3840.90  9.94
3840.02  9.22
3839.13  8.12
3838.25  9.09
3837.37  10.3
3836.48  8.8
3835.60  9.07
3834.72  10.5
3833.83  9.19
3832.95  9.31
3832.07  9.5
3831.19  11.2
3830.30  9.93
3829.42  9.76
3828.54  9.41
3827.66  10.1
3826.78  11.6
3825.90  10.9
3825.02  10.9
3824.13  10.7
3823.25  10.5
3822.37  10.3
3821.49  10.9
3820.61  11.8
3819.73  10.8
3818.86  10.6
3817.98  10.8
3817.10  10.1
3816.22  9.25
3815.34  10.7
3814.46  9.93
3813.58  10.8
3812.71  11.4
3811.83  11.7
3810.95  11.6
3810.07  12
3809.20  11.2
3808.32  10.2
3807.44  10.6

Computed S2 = 1.16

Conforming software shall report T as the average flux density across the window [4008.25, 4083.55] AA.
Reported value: 12.2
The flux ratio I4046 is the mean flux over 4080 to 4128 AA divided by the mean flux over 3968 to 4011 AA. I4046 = 1.1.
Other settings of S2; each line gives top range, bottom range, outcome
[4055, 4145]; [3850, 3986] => 1.18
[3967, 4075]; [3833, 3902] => 1.12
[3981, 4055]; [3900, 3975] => 1.16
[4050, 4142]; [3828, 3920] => 1.19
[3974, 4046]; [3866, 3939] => 1.12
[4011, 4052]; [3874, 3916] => 1.20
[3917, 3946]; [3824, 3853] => 1.08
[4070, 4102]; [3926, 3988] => 1.22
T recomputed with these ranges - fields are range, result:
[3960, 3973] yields 10.6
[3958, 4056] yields 11.7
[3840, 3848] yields 10.8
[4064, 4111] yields 12.1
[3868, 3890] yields 12.1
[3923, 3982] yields 10.6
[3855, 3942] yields 11.3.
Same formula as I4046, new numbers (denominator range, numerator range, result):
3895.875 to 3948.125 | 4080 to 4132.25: 1.11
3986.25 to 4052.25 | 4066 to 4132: 0.99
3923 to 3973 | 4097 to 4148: 1.10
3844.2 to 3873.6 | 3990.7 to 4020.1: 0.98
